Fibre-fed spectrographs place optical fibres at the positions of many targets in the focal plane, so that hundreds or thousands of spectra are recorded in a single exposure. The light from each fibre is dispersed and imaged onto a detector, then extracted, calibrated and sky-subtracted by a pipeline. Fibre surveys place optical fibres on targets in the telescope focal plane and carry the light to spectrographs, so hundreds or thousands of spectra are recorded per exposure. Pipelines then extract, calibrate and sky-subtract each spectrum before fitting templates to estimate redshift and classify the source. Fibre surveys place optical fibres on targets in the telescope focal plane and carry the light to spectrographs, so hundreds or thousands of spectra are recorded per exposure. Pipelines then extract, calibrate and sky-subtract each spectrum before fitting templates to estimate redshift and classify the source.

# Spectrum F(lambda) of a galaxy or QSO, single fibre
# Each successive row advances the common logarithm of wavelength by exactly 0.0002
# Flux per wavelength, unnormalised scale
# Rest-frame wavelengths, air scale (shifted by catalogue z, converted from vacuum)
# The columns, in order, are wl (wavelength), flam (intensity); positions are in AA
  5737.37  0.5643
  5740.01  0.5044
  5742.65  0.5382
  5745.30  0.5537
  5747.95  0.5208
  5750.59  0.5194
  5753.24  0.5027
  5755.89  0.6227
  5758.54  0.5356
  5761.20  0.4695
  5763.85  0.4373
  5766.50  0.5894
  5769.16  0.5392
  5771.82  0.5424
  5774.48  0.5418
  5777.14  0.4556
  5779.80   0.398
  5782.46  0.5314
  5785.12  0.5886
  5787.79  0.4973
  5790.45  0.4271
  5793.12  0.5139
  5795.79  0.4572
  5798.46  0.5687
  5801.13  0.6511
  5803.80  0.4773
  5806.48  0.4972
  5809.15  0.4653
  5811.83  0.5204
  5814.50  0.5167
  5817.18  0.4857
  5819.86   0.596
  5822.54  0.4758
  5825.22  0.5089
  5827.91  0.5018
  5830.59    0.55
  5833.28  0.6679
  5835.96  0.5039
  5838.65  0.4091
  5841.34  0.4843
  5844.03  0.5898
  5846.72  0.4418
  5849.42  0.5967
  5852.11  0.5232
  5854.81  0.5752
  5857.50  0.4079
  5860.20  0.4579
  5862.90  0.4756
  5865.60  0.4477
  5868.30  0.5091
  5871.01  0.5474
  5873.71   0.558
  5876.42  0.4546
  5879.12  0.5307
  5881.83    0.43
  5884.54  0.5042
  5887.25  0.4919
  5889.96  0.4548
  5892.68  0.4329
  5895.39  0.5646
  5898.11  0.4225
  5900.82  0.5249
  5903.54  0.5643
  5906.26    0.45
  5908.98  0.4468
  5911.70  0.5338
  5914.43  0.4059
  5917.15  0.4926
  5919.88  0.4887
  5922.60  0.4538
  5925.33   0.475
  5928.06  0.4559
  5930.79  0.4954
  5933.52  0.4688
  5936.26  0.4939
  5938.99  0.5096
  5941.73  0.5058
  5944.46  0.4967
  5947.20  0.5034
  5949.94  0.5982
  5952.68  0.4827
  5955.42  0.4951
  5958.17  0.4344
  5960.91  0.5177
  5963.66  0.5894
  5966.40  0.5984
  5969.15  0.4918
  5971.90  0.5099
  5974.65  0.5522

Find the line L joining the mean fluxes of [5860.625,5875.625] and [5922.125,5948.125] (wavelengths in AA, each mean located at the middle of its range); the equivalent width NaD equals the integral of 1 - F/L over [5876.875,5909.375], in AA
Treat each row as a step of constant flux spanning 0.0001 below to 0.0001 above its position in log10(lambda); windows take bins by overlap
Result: 0.7 AA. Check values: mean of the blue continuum 0.502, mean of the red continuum 0.487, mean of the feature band 0.485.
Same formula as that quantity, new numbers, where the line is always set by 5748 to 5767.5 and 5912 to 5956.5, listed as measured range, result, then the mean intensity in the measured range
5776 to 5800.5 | 0.95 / 0.498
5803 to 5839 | -0.29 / 0.516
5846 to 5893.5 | 0.96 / 0.492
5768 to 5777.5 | -0.09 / 0.526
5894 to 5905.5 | -0.43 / 0.515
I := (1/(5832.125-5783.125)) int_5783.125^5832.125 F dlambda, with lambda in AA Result 0.517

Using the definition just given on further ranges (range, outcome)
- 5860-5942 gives 0.485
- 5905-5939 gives 0.473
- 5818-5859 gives 0.521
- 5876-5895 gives 0.477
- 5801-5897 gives 0.506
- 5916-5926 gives 0.477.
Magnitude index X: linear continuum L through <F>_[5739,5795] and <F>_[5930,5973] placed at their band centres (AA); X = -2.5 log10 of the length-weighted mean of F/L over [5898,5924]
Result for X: 0.07 mag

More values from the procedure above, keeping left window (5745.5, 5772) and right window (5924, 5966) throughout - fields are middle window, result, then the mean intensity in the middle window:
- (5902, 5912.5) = 0.025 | 0.497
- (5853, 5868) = 0.083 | 0.477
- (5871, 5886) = 0.026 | 0.5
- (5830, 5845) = -0.029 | 0.532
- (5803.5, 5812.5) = 0.071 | 0.489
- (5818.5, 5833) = -0.035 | 0.537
